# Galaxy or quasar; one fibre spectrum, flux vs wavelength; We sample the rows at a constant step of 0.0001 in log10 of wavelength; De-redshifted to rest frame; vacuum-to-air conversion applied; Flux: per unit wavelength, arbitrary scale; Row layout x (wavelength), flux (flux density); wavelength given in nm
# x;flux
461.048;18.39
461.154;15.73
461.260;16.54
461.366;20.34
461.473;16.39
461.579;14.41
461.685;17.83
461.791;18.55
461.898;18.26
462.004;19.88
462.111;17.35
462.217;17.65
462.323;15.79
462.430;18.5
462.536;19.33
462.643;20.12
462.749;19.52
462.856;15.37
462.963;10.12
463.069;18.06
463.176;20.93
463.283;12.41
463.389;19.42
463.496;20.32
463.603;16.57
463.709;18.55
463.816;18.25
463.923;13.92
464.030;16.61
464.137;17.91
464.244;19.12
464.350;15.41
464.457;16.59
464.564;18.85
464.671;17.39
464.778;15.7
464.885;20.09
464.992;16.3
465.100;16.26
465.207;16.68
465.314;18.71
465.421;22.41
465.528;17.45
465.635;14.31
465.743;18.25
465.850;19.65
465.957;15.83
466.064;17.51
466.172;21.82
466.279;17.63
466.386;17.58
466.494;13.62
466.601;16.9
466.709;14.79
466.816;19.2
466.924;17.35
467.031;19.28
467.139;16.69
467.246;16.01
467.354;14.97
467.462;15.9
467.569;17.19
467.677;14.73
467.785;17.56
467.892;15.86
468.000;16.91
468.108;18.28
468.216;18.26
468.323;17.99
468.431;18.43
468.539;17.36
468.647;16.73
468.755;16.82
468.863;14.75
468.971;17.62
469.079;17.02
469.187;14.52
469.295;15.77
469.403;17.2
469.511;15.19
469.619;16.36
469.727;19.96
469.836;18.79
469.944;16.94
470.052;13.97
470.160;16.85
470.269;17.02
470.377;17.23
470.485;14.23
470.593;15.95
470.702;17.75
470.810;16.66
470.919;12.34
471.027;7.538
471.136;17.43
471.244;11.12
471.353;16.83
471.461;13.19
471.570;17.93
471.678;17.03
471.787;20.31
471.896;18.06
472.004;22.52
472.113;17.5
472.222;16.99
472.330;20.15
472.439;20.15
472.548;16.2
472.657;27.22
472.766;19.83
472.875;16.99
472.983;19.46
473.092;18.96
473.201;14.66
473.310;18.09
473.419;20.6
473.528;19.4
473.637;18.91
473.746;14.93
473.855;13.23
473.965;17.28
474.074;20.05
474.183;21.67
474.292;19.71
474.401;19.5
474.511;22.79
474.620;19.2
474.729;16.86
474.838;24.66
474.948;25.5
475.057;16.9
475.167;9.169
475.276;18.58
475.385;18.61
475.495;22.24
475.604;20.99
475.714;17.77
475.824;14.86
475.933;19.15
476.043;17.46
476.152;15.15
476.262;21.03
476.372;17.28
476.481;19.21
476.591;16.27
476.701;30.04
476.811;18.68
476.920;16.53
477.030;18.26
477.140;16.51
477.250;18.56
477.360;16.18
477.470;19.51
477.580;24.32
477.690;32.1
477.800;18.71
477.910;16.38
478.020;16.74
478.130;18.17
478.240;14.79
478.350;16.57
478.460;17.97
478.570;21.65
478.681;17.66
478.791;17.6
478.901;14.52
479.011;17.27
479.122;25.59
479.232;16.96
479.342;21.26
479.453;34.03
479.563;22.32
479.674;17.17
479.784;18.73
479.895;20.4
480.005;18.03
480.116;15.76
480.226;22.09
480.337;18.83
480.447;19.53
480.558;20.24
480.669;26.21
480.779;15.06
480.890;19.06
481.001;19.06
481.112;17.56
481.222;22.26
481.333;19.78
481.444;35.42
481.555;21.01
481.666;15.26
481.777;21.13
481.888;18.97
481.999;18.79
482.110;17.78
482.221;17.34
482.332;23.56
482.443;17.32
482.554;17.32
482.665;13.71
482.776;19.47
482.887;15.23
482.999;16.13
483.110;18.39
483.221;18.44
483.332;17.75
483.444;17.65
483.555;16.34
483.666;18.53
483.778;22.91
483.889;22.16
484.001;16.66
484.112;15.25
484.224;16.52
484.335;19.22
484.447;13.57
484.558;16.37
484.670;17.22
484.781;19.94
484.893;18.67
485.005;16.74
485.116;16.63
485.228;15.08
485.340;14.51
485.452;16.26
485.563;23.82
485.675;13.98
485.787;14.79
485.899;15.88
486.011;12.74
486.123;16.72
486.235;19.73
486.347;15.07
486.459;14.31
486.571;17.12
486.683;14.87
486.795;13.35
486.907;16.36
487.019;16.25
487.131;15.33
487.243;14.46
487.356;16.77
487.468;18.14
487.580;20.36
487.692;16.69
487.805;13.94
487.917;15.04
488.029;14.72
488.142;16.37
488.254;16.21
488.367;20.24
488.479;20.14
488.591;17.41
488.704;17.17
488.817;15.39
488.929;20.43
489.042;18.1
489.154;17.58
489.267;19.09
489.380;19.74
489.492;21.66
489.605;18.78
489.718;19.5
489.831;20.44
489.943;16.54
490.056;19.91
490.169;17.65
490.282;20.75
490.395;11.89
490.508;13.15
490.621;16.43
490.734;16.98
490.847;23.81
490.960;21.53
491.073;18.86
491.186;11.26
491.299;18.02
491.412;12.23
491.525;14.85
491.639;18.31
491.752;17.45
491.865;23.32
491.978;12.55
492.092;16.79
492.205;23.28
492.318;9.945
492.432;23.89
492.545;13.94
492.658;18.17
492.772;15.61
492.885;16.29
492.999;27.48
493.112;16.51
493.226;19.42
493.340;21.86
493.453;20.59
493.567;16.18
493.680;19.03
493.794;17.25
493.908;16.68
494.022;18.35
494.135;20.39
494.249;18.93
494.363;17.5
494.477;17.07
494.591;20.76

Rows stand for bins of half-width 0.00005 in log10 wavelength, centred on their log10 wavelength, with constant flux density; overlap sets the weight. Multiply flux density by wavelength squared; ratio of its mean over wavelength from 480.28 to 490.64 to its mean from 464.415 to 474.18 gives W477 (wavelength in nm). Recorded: 1.10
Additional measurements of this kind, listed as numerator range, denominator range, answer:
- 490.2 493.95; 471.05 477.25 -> 1.03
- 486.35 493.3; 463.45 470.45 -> 1.12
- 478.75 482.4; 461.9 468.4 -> 1.25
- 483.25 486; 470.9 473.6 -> 1.03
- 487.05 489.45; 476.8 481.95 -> 0.91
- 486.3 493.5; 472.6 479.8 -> 0.96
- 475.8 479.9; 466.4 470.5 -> 1.21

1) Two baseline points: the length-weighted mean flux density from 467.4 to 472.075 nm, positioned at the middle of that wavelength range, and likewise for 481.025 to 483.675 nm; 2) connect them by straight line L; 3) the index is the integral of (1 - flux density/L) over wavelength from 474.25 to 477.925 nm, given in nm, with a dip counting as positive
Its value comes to -0.34 nm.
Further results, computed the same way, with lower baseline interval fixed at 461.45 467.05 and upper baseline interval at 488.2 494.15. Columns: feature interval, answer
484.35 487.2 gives 0.27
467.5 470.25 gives 0.12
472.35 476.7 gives -0.29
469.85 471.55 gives 0.24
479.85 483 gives -0.28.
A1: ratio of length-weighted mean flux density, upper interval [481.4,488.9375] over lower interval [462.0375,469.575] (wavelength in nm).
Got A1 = 1.01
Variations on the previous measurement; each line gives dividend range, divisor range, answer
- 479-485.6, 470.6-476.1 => 1.05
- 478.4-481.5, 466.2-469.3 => 1.22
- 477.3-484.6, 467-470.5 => 1.15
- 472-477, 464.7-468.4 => 1.10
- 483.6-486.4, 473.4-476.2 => 0.92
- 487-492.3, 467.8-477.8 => 0.97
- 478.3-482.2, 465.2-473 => 1.17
